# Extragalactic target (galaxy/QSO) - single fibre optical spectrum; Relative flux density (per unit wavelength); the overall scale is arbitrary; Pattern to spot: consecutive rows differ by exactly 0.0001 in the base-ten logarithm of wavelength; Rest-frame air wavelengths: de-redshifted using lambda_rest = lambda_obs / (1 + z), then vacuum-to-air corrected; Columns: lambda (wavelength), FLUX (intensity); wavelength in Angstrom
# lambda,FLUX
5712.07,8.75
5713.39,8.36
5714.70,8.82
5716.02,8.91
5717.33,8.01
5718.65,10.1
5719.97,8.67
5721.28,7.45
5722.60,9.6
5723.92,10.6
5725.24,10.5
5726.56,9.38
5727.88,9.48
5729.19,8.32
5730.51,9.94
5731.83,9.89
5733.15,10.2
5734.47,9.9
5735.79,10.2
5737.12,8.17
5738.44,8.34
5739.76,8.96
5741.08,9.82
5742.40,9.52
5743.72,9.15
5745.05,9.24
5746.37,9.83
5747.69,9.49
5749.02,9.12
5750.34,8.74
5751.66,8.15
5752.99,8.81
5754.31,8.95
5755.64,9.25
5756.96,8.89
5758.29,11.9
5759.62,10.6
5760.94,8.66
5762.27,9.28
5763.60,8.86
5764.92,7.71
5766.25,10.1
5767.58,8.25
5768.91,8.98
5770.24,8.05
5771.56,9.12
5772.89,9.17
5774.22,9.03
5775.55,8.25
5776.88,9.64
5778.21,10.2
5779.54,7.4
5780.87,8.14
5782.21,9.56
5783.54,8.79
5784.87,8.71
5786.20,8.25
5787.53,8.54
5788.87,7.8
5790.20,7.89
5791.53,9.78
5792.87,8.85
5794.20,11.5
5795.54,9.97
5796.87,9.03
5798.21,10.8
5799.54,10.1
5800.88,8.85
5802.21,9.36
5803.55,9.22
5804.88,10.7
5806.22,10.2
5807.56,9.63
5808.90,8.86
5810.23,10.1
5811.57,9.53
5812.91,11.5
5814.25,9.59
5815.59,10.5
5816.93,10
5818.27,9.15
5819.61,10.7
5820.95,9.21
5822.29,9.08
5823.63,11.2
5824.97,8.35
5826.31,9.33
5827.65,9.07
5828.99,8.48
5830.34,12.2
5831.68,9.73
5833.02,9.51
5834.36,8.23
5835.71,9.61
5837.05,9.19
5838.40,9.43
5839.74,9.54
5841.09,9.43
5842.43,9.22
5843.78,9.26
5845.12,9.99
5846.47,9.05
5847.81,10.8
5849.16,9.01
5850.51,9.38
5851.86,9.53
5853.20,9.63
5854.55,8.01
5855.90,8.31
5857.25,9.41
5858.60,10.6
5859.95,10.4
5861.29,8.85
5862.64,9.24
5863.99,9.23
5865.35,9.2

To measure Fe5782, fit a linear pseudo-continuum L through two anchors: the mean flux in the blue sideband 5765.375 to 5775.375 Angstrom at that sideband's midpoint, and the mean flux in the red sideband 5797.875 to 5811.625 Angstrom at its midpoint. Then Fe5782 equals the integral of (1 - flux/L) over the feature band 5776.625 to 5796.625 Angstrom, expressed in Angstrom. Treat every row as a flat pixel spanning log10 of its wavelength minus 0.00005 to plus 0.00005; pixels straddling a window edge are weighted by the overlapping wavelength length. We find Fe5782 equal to 0.67 Angstrom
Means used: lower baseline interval 8.9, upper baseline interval 9.75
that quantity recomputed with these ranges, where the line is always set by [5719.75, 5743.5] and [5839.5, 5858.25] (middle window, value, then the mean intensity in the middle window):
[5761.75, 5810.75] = 1.1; 9.15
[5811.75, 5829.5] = -0.7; 9.71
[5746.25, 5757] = 0.5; 9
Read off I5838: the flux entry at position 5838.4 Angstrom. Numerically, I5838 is 9.43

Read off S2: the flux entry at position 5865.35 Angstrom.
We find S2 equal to 9.2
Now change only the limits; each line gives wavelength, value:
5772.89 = 9.17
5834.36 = 8.23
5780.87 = 8.14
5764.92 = 7.71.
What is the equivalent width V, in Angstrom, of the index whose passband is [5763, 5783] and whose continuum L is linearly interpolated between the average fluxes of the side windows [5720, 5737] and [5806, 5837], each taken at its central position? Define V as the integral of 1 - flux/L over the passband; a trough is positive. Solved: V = 1.6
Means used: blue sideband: 9.54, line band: 8.83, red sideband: 9.71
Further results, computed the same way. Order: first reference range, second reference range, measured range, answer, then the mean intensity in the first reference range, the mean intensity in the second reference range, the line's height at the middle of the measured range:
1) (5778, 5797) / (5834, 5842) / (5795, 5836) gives -2.78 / 8.93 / 9.27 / 9.12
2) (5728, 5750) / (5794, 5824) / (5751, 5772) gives 0.99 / 9.38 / 9.91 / 9.55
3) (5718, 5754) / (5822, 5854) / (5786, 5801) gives 0.16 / 9.31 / 9.51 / 9.43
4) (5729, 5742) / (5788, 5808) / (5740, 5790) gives 2.48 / 9.41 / 9.57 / 9.48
